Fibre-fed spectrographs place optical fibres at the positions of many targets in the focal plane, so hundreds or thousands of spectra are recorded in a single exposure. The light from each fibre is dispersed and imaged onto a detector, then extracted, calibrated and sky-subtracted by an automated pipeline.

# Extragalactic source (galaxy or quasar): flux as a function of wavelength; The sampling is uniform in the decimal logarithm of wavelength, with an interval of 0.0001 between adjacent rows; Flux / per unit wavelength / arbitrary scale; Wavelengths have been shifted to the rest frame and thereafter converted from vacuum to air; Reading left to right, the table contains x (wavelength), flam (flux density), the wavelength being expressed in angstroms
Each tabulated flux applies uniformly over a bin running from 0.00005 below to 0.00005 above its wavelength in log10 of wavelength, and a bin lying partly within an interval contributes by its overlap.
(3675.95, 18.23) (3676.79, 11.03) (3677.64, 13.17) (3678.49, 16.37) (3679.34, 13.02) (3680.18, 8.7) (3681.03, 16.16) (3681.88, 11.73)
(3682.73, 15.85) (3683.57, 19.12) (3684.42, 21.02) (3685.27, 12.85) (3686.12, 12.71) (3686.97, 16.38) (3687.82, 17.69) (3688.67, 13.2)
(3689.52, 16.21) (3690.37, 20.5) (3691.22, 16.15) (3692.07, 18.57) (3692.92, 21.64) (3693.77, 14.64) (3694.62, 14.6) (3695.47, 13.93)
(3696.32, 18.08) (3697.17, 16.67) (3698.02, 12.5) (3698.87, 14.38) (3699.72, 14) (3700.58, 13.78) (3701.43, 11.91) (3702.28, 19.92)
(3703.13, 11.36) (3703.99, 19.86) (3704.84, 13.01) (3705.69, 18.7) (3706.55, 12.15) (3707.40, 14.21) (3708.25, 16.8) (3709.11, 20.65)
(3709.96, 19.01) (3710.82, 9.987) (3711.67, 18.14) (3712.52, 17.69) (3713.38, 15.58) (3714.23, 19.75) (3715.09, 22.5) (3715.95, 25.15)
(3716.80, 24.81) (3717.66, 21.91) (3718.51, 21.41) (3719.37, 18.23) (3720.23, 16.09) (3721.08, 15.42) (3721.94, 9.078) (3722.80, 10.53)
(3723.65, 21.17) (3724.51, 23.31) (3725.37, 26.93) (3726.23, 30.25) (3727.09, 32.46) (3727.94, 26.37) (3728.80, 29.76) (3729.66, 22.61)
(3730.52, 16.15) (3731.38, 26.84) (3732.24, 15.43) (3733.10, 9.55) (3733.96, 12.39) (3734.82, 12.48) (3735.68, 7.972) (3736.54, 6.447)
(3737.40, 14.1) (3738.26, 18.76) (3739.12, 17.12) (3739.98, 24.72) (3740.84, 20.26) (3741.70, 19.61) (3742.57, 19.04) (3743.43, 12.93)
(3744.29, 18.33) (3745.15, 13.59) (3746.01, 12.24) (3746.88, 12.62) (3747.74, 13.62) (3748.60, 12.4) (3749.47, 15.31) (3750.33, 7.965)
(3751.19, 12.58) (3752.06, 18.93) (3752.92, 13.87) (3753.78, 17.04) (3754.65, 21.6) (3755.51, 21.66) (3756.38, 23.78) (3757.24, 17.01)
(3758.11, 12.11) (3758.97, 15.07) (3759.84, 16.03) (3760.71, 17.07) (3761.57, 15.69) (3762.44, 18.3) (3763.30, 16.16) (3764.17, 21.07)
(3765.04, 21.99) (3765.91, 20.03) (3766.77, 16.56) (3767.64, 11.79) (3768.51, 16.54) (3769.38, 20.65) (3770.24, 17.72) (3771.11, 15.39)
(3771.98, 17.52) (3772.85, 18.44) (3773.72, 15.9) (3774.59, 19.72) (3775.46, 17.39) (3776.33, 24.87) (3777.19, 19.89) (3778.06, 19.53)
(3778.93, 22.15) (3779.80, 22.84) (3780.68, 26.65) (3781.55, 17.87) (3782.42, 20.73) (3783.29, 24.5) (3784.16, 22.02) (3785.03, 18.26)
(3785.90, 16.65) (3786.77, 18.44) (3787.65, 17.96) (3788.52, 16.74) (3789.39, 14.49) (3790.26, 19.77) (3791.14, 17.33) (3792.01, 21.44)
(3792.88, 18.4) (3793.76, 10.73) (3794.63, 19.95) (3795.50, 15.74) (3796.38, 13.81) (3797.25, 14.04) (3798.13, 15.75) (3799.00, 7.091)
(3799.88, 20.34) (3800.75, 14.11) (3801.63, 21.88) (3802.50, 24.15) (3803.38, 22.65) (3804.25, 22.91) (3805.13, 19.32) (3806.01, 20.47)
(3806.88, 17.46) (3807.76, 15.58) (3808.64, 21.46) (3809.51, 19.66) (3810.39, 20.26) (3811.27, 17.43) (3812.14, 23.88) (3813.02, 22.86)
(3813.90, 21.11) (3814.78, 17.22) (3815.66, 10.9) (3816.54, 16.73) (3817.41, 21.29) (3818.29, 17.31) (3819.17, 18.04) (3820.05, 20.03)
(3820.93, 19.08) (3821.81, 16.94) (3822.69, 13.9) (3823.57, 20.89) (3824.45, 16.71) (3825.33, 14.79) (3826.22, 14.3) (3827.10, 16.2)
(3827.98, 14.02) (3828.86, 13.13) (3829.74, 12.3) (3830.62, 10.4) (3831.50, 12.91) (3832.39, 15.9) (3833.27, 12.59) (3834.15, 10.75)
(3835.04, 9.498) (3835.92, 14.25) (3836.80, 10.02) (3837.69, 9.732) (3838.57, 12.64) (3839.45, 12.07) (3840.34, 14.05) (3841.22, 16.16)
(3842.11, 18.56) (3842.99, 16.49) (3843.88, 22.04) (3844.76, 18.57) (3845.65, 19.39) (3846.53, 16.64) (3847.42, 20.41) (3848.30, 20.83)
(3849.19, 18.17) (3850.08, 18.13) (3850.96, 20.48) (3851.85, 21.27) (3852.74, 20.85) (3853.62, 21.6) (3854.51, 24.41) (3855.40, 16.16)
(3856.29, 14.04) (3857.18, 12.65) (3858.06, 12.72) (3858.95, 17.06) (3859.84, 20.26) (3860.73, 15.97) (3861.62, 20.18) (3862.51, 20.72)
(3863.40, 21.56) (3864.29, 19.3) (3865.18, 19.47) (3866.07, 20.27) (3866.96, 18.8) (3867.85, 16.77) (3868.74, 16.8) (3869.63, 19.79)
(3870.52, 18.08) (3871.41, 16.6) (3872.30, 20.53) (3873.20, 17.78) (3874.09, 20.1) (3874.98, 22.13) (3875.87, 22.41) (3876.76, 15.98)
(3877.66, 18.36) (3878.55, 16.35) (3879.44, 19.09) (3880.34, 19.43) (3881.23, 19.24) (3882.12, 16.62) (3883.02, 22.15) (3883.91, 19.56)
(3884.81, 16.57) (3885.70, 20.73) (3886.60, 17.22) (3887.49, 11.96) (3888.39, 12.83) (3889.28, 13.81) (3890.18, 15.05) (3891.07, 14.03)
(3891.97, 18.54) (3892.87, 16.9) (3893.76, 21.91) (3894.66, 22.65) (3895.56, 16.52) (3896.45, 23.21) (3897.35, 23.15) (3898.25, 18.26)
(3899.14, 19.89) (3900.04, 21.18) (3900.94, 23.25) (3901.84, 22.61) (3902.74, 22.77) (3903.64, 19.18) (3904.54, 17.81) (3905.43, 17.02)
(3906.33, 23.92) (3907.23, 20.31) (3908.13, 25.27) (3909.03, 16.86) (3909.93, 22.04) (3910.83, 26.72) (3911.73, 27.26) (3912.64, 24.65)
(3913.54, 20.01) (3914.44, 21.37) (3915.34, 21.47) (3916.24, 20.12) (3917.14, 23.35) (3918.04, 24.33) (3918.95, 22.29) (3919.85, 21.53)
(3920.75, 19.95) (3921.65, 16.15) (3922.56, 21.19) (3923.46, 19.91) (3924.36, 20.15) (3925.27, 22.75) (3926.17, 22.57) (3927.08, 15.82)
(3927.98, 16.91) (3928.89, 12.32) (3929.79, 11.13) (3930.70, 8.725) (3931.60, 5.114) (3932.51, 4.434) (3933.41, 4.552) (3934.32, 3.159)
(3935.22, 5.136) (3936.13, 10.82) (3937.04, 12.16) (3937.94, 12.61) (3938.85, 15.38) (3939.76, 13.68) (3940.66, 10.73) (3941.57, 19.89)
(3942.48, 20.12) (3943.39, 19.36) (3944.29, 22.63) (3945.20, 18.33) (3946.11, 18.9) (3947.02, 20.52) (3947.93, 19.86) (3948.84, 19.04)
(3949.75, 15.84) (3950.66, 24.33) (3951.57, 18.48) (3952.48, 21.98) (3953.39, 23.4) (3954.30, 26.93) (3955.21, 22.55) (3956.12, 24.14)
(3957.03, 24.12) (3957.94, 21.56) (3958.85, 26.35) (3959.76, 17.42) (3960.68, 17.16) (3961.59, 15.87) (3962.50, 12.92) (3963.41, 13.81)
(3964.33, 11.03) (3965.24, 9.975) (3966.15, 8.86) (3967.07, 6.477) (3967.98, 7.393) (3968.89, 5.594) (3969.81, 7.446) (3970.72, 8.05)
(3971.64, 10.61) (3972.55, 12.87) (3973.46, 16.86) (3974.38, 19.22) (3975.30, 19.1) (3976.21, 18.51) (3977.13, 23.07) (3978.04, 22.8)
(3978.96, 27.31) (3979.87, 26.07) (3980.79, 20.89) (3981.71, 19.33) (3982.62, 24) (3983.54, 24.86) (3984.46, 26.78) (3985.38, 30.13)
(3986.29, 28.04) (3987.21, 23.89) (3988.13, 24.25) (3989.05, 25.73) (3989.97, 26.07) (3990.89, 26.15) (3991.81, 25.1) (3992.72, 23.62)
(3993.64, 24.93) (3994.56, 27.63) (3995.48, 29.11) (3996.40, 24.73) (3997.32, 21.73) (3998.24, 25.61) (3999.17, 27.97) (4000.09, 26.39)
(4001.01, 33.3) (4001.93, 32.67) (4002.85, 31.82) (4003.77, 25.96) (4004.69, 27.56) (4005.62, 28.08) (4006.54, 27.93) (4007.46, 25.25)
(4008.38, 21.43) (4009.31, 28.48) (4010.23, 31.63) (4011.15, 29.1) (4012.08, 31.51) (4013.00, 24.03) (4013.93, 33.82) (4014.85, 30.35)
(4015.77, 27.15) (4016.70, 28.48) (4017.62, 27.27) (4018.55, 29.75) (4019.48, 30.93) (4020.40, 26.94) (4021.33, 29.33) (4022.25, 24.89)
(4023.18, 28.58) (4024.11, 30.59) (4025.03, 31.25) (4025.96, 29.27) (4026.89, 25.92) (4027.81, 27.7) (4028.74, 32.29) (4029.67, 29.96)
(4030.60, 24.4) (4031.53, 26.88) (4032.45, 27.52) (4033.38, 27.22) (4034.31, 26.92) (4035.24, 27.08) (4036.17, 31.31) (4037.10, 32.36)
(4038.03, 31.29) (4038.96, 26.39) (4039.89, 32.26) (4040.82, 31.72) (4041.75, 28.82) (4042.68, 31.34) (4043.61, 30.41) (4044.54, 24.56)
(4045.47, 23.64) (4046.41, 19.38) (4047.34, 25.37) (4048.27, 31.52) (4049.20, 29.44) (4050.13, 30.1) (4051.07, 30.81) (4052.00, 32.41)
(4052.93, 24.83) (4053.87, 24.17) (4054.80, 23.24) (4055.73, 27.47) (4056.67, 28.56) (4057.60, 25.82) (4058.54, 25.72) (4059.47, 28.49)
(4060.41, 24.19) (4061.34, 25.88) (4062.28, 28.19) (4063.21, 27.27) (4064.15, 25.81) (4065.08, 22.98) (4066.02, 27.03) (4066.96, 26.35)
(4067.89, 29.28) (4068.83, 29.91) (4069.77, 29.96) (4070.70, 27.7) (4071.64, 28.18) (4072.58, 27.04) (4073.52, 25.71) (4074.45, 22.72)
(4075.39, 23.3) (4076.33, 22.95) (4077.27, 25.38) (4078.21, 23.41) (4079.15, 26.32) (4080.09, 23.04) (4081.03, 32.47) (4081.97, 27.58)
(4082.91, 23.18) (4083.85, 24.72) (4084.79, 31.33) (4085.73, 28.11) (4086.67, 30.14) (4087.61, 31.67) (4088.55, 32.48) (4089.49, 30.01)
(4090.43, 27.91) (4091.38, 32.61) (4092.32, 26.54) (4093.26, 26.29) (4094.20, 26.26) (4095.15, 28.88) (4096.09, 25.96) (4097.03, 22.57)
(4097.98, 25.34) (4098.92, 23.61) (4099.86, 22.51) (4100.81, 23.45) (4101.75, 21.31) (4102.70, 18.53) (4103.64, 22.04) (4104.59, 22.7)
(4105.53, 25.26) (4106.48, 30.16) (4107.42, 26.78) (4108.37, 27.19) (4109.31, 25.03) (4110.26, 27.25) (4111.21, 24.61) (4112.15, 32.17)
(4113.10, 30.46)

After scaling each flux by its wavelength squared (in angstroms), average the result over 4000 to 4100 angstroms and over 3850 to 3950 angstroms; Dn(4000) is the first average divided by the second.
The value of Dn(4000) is 1.64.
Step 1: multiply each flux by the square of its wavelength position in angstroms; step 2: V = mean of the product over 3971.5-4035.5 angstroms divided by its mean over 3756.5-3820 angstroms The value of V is 1.60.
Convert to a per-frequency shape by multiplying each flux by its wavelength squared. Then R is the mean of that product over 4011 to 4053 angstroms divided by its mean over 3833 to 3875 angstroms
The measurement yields 1.8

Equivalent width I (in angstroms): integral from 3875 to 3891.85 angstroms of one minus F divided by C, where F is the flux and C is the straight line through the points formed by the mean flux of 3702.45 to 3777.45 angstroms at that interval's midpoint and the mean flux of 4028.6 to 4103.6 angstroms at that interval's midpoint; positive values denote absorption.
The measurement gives 3.4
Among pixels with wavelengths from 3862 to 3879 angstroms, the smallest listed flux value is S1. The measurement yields 15.98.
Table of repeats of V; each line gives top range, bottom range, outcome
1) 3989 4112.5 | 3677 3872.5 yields 1.81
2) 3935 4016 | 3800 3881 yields 1.30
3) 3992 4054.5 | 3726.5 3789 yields 1.80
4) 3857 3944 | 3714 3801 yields 1.08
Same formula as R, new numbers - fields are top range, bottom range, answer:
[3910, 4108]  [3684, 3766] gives 1.59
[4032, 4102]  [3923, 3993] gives 1.62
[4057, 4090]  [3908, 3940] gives 1.72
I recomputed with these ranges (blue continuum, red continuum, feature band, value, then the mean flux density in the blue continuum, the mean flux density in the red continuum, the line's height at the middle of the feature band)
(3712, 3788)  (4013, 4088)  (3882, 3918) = 4.6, 18.3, 27.7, 23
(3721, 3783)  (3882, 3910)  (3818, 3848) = 5.3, 17.9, 19.2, 18.6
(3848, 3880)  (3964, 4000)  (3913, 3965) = 6.2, 18.8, 20.4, 19.8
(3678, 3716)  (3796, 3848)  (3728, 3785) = -4.4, 16.1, 16.7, 16.4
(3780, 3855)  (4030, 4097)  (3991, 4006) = -1.5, 17.5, 27.4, 24.8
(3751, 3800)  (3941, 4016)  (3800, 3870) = 6.2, 18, 22.1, 19.2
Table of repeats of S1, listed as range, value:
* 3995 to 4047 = 19.38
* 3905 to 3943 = 3.159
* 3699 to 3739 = 6.447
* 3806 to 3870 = 9.498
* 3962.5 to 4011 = 5.594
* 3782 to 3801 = 7.091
